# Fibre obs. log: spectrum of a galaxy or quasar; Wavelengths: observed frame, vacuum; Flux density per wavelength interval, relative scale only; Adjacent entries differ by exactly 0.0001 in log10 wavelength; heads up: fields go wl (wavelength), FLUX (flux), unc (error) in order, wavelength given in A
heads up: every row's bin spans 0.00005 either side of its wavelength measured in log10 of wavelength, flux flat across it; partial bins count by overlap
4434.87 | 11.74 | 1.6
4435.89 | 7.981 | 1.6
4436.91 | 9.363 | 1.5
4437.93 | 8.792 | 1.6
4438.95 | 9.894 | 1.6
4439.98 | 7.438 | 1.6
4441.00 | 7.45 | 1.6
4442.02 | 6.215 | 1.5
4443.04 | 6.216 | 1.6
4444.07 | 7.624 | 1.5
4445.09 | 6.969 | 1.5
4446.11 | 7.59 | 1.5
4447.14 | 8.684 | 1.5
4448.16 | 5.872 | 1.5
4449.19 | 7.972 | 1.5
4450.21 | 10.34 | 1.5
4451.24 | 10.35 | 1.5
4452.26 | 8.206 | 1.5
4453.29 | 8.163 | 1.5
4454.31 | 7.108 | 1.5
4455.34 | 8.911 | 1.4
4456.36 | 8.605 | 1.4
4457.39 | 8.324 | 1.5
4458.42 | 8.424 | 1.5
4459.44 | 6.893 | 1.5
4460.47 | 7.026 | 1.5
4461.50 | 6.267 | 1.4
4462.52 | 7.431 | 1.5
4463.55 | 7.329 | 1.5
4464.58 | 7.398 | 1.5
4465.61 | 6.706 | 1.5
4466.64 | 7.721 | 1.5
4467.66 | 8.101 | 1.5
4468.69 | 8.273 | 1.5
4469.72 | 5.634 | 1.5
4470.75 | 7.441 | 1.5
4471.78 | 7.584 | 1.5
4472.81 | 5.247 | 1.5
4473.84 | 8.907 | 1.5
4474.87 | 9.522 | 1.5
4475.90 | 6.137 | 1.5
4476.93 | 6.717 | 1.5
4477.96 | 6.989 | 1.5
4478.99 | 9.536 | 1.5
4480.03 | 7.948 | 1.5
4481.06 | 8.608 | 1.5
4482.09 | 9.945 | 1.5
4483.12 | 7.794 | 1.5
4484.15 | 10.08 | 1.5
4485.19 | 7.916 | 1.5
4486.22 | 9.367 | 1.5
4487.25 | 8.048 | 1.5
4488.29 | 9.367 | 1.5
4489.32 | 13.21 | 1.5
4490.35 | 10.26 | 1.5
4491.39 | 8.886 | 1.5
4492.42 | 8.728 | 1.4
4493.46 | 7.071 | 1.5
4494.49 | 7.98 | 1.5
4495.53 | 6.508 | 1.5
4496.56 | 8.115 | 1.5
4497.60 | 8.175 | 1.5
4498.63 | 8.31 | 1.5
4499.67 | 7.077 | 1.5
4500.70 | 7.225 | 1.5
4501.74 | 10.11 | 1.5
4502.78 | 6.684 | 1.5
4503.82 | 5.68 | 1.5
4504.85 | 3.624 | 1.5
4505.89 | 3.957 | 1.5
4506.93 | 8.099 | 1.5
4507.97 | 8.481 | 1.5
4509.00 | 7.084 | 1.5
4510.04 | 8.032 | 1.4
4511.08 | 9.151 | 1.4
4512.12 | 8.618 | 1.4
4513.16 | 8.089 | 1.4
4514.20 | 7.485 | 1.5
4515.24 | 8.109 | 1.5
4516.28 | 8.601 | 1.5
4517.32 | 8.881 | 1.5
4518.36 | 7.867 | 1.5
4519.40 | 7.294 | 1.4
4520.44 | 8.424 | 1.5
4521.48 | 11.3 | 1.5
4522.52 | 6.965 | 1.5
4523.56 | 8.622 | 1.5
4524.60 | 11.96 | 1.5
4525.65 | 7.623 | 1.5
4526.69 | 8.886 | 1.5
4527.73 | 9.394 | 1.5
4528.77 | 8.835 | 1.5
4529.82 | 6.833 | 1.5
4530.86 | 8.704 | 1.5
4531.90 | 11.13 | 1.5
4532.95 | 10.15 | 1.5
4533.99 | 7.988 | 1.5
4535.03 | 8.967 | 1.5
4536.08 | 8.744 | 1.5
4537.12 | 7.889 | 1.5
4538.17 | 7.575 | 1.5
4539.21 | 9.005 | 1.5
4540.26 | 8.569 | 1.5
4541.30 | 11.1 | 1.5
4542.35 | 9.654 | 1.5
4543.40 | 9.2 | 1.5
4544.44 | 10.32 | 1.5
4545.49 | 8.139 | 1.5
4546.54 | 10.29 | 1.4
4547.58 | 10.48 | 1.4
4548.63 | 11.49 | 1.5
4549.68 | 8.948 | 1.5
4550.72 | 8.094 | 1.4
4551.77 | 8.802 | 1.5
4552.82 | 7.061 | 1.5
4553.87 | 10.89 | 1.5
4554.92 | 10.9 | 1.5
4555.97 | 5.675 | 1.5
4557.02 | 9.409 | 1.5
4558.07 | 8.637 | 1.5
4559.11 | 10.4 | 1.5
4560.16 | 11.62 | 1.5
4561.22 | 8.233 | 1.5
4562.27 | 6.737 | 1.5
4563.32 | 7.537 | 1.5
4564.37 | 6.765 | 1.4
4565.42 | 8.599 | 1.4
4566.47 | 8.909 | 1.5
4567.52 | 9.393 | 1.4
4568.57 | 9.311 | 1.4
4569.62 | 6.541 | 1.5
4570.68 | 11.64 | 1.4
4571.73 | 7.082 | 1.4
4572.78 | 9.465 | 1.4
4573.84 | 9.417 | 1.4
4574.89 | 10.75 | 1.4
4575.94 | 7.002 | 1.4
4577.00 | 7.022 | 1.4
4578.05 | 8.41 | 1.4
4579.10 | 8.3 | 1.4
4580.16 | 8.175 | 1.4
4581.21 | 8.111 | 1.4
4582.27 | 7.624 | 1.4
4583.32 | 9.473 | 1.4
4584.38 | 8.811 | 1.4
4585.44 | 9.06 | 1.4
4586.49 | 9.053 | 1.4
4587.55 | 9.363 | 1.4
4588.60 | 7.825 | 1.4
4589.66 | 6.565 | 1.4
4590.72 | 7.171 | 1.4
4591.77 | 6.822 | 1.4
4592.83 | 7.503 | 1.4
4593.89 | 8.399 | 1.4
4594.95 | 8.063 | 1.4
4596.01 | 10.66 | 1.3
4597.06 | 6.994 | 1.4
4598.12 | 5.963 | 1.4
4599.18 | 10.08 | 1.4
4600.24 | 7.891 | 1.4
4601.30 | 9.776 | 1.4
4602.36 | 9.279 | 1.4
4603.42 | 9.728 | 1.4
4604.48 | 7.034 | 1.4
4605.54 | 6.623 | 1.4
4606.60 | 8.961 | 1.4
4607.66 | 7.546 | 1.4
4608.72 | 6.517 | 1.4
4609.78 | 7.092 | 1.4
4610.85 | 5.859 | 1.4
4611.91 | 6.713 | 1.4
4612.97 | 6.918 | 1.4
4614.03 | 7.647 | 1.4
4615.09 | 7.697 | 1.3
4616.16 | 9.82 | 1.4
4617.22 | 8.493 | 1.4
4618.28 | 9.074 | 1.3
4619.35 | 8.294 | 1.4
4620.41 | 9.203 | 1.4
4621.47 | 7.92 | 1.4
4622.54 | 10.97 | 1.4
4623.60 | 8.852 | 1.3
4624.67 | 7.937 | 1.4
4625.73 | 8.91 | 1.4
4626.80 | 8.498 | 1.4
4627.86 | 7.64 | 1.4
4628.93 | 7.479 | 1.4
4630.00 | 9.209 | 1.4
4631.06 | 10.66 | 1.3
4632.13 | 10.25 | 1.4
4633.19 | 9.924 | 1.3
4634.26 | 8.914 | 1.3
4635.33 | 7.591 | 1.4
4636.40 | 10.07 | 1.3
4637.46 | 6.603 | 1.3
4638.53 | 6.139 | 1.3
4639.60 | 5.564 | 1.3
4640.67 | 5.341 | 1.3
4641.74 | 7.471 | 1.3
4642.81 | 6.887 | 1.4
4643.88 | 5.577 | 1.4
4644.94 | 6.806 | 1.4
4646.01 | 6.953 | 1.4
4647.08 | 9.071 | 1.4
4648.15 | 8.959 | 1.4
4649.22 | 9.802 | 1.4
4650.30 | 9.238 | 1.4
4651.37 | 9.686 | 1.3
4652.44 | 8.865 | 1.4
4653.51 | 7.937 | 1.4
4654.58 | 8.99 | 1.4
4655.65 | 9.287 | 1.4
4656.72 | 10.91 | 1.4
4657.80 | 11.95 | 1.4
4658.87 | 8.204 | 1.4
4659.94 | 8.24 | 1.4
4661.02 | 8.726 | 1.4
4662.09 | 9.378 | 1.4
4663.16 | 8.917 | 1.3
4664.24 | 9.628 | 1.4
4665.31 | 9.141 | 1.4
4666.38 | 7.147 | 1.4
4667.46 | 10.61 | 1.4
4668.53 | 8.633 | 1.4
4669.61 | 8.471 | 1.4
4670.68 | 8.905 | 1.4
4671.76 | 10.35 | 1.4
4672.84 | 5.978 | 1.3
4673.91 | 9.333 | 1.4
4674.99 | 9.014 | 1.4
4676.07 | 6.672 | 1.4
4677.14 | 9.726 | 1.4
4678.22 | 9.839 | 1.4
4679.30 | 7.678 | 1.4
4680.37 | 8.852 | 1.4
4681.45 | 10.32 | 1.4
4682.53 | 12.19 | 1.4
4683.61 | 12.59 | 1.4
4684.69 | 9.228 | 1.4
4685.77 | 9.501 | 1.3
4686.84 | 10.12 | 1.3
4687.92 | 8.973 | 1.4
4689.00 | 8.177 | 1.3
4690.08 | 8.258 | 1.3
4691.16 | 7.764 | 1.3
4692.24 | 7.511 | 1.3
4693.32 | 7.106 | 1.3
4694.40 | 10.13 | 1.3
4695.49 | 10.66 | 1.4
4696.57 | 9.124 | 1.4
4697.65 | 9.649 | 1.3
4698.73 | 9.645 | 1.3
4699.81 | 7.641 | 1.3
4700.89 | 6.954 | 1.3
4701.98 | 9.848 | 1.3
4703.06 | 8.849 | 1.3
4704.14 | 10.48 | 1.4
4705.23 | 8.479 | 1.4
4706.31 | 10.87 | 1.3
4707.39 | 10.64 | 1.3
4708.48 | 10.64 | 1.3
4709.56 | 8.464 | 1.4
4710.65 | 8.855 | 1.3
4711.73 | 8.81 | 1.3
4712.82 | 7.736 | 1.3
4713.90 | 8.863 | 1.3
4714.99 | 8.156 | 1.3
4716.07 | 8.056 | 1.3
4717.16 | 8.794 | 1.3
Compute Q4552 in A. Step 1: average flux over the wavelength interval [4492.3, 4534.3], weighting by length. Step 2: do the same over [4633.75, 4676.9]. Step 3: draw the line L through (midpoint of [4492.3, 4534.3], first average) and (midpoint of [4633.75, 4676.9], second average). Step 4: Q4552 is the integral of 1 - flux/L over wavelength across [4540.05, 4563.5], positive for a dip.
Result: -3.1 A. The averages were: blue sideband 8.09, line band 9.26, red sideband 8.41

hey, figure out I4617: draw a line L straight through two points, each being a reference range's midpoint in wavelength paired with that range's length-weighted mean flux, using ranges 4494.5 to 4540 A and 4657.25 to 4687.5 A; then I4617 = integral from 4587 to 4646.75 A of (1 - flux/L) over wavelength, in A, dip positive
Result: 5.80 A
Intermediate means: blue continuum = 8.15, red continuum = 9.26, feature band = 8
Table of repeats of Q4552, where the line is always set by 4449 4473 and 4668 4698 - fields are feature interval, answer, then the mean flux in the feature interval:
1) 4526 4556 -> -3.3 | 9.14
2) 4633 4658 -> 1.9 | 8.2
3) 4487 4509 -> 0.3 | 7.86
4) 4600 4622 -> 1.7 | 8.01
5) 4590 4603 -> 0.6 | 8.21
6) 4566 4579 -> -0.5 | 8.73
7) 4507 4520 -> -0.1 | 8.14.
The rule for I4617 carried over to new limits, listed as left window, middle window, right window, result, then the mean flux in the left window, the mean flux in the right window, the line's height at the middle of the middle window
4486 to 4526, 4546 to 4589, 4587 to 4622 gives -4.04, 8.17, 7.99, 8.06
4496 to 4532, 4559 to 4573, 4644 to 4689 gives -0.41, 8.06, 9.1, 8.42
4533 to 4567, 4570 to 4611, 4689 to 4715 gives 3.30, 8.97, 8.96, 8.97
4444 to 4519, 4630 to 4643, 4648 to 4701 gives 1.24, 7.93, 9.11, 8.88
